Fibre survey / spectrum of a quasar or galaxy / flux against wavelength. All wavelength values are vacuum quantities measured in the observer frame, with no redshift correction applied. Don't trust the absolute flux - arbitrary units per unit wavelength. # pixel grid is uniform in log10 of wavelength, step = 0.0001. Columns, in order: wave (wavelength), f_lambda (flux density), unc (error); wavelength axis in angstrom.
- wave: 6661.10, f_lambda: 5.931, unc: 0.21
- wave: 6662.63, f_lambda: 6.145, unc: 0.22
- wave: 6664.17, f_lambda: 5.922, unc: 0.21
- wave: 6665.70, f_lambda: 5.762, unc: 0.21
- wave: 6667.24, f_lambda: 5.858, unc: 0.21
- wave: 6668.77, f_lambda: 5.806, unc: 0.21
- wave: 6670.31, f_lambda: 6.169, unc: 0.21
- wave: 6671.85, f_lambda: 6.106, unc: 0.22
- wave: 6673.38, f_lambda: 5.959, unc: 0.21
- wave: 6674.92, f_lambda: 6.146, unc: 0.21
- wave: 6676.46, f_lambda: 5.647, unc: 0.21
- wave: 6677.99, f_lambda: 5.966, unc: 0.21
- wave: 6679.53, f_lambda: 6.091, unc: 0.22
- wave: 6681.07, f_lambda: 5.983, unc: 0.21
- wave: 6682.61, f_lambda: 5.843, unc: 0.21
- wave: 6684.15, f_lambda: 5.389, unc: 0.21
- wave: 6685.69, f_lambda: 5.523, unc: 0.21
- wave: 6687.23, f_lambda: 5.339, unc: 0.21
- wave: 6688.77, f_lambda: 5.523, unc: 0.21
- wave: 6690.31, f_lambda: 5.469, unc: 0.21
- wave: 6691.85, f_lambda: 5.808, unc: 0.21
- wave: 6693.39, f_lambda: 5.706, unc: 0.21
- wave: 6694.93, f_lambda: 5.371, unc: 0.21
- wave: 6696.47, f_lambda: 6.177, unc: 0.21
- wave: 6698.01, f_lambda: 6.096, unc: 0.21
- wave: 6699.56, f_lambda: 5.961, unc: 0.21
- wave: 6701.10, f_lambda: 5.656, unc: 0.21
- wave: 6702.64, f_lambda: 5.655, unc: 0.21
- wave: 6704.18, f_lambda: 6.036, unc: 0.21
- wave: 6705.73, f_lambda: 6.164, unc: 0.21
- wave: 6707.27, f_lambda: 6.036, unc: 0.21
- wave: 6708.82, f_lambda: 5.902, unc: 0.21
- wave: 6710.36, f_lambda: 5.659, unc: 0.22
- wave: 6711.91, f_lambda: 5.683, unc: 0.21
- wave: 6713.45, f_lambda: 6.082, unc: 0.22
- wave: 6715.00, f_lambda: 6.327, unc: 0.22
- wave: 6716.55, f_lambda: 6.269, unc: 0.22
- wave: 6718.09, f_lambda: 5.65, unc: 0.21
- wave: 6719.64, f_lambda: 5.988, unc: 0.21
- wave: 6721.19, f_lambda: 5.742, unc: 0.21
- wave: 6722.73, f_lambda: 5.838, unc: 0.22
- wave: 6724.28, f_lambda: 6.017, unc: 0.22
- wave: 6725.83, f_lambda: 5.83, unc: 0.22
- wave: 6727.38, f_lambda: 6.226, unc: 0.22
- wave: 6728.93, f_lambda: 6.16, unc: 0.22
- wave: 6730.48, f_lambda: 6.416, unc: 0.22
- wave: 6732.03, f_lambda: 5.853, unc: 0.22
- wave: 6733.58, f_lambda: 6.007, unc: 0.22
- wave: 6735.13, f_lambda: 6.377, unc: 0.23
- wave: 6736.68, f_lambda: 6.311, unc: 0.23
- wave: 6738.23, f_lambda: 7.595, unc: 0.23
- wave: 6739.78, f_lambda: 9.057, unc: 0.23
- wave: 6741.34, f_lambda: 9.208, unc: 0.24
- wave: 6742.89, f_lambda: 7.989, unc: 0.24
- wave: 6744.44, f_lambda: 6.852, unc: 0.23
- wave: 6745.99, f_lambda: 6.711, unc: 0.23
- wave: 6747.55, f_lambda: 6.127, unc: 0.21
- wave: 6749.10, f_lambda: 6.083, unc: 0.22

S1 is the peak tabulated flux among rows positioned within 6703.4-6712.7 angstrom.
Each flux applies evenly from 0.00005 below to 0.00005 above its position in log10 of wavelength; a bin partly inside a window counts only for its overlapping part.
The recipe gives 6.164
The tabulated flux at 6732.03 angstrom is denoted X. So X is 5.853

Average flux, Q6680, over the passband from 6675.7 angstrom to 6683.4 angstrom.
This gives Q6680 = 5.91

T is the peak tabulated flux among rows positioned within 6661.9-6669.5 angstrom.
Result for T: 6.145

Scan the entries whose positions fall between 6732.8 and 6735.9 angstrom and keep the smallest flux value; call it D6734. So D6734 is 6.007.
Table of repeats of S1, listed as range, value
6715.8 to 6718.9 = 6.269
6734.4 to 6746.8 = 9.208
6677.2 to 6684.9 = 6.091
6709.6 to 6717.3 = 6.327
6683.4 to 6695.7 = 5.808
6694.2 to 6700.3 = 6.177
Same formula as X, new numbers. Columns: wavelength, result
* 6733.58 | 6.007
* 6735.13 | 6.377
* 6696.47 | 6.177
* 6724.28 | 6.017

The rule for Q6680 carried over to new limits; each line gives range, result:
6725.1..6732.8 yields 6.1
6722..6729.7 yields 6.01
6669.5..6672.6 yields 6.12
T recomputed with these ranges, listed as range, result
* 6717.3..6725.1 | 6.017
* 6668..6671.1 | 6.169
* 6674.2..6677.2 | 6.146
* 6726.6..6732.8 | 6.416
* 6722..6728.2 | 6.226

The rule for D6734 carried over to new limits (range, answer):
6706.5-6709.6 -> 5.902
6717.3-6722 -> 5.65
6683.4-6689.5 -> 5.339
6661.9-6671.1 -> 5.762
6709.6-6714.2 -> 5.659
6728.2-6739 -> 5.853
